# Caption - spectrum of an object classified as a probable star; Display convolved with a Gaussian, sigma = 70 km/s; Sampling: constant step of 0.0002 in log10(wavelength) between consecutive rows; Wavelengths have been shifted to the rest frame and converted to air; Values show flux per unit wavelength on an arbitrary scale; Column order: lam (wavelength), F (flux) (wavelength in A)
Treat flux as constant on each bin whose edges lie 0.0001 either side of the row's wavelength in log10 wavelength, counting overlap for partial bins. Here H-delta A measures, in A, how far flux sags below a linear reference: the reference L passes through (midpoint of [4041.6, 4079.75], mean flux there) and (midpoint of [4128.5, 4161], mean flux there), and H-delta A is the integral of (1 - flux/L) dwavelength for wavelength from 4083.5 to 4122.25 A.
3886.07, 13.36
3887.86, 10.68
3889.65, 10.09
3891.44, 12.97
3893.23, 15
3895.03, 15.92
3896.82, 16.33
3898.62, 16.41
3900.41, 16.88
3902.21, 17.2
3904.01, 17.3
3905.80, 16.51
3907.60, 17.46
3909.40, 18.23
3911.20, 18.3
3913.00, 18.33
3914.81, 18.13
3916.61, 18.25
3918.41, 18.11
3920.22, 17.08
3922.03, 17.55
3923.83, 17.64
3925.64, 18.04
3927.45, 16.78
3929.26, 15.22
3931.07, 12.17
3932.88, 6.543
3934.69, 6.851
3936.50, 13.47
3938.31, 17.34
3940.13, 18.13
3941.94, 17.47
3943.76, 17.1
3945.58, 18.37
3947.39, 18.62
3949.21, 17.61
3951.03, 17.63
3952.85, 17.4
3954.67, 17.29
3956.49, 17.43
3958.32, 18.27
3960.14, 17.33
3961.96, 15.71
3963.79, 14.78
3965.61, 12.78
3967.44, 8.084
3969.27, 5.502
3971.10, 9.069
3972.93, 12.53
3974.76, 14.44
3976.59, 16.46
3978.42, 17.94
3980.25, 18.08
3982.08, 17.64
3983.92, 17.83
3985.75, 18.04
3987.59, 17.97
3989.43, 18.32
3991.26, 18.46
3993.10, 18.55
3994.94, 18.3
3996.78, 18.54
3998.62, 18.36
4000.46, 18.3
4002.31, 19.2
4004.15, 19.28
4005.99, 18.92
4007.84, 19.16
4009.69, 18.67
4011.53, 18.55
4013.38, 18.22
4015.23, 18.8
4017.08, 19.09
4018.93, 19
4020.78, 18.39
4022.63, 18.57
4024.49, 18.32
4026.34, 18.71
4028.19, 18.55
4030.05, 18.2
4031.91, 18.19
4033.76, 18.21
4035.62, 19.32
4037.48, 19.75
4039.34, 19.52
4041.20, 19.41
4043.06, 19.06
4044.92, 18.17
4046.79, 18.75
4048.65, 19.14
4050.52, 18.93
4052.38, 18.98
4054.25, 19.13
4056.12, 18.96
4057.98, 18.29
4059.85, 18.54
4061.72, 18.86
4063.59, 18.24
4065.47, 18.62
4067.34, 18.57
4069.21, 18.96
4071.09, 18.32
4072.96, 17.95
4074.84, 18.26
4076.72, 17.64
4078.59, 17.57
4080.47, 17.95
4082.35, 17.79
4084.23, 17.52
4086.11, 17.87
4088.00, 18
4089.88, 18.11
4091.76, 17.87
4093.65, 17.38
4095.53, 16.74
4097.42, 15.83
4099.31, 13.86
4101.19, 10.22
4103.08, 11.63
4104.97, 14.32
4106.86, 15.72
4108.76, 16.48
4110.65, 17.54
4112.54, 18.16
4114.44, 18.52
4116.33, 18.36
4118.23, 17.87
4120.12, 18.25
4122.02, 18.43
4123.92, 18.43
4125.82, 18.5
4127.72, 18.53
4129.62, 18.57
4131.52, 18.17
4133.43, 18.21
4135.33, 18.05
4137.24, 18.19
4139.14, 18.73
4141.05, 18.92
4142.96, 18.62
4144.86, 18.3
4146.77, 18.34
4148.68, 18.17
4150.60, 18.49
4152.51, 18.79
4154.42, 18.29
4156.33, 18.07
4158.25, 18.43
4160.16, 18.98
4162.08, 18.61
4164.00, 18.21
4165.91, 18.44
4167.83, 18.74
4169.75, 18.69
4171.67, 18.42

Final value 4.0 A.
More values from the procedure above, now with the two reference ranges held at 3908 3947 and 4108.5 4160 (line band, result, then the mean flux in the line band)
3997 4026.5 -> -2.9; 18.7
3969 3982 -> 2.0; 14.1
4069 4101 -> 0.9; 17.3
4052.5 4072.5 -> -1.2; 18.6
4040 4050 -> -0.9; 18.9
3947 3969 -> 1.1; 15.7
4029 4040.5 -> -1.0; 18.9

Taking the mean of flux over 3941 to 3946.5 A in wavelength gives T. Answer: 17.7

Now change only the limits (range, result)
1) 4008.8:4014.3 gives 18.5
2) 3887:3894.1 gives 12.2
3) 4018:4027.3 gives 18.6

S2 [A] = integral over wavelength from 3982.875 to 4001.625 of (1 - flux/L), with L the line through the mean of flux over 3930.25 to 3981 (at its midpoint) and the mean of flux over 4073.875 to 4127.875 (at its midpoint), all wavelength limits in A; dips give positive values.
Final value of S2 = -3.6 A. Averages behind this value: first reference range 14.8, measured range 18.3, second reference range 17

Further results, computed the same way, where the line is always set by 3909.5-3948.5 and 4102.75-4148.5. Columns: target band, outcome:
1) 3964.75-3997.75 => 2.3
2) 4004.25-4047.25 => -4.5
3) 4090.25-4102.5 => 1.5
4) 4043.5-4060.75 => -1.6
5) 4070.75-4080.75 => -0.3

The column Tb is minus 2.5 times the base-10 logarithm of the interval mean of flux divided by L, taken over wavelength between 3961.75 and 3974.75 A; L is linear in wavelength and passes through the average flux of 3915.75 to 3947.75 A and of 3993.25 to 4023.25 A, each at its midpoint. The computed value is 0.465 mag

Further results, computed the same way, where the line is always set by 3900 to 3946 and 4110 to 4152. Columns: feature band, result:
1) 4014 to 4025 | -0.09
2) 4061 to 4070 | -0.06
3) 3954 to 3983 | 0.15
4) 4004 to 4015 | -0.10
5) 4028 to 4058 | -0.08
